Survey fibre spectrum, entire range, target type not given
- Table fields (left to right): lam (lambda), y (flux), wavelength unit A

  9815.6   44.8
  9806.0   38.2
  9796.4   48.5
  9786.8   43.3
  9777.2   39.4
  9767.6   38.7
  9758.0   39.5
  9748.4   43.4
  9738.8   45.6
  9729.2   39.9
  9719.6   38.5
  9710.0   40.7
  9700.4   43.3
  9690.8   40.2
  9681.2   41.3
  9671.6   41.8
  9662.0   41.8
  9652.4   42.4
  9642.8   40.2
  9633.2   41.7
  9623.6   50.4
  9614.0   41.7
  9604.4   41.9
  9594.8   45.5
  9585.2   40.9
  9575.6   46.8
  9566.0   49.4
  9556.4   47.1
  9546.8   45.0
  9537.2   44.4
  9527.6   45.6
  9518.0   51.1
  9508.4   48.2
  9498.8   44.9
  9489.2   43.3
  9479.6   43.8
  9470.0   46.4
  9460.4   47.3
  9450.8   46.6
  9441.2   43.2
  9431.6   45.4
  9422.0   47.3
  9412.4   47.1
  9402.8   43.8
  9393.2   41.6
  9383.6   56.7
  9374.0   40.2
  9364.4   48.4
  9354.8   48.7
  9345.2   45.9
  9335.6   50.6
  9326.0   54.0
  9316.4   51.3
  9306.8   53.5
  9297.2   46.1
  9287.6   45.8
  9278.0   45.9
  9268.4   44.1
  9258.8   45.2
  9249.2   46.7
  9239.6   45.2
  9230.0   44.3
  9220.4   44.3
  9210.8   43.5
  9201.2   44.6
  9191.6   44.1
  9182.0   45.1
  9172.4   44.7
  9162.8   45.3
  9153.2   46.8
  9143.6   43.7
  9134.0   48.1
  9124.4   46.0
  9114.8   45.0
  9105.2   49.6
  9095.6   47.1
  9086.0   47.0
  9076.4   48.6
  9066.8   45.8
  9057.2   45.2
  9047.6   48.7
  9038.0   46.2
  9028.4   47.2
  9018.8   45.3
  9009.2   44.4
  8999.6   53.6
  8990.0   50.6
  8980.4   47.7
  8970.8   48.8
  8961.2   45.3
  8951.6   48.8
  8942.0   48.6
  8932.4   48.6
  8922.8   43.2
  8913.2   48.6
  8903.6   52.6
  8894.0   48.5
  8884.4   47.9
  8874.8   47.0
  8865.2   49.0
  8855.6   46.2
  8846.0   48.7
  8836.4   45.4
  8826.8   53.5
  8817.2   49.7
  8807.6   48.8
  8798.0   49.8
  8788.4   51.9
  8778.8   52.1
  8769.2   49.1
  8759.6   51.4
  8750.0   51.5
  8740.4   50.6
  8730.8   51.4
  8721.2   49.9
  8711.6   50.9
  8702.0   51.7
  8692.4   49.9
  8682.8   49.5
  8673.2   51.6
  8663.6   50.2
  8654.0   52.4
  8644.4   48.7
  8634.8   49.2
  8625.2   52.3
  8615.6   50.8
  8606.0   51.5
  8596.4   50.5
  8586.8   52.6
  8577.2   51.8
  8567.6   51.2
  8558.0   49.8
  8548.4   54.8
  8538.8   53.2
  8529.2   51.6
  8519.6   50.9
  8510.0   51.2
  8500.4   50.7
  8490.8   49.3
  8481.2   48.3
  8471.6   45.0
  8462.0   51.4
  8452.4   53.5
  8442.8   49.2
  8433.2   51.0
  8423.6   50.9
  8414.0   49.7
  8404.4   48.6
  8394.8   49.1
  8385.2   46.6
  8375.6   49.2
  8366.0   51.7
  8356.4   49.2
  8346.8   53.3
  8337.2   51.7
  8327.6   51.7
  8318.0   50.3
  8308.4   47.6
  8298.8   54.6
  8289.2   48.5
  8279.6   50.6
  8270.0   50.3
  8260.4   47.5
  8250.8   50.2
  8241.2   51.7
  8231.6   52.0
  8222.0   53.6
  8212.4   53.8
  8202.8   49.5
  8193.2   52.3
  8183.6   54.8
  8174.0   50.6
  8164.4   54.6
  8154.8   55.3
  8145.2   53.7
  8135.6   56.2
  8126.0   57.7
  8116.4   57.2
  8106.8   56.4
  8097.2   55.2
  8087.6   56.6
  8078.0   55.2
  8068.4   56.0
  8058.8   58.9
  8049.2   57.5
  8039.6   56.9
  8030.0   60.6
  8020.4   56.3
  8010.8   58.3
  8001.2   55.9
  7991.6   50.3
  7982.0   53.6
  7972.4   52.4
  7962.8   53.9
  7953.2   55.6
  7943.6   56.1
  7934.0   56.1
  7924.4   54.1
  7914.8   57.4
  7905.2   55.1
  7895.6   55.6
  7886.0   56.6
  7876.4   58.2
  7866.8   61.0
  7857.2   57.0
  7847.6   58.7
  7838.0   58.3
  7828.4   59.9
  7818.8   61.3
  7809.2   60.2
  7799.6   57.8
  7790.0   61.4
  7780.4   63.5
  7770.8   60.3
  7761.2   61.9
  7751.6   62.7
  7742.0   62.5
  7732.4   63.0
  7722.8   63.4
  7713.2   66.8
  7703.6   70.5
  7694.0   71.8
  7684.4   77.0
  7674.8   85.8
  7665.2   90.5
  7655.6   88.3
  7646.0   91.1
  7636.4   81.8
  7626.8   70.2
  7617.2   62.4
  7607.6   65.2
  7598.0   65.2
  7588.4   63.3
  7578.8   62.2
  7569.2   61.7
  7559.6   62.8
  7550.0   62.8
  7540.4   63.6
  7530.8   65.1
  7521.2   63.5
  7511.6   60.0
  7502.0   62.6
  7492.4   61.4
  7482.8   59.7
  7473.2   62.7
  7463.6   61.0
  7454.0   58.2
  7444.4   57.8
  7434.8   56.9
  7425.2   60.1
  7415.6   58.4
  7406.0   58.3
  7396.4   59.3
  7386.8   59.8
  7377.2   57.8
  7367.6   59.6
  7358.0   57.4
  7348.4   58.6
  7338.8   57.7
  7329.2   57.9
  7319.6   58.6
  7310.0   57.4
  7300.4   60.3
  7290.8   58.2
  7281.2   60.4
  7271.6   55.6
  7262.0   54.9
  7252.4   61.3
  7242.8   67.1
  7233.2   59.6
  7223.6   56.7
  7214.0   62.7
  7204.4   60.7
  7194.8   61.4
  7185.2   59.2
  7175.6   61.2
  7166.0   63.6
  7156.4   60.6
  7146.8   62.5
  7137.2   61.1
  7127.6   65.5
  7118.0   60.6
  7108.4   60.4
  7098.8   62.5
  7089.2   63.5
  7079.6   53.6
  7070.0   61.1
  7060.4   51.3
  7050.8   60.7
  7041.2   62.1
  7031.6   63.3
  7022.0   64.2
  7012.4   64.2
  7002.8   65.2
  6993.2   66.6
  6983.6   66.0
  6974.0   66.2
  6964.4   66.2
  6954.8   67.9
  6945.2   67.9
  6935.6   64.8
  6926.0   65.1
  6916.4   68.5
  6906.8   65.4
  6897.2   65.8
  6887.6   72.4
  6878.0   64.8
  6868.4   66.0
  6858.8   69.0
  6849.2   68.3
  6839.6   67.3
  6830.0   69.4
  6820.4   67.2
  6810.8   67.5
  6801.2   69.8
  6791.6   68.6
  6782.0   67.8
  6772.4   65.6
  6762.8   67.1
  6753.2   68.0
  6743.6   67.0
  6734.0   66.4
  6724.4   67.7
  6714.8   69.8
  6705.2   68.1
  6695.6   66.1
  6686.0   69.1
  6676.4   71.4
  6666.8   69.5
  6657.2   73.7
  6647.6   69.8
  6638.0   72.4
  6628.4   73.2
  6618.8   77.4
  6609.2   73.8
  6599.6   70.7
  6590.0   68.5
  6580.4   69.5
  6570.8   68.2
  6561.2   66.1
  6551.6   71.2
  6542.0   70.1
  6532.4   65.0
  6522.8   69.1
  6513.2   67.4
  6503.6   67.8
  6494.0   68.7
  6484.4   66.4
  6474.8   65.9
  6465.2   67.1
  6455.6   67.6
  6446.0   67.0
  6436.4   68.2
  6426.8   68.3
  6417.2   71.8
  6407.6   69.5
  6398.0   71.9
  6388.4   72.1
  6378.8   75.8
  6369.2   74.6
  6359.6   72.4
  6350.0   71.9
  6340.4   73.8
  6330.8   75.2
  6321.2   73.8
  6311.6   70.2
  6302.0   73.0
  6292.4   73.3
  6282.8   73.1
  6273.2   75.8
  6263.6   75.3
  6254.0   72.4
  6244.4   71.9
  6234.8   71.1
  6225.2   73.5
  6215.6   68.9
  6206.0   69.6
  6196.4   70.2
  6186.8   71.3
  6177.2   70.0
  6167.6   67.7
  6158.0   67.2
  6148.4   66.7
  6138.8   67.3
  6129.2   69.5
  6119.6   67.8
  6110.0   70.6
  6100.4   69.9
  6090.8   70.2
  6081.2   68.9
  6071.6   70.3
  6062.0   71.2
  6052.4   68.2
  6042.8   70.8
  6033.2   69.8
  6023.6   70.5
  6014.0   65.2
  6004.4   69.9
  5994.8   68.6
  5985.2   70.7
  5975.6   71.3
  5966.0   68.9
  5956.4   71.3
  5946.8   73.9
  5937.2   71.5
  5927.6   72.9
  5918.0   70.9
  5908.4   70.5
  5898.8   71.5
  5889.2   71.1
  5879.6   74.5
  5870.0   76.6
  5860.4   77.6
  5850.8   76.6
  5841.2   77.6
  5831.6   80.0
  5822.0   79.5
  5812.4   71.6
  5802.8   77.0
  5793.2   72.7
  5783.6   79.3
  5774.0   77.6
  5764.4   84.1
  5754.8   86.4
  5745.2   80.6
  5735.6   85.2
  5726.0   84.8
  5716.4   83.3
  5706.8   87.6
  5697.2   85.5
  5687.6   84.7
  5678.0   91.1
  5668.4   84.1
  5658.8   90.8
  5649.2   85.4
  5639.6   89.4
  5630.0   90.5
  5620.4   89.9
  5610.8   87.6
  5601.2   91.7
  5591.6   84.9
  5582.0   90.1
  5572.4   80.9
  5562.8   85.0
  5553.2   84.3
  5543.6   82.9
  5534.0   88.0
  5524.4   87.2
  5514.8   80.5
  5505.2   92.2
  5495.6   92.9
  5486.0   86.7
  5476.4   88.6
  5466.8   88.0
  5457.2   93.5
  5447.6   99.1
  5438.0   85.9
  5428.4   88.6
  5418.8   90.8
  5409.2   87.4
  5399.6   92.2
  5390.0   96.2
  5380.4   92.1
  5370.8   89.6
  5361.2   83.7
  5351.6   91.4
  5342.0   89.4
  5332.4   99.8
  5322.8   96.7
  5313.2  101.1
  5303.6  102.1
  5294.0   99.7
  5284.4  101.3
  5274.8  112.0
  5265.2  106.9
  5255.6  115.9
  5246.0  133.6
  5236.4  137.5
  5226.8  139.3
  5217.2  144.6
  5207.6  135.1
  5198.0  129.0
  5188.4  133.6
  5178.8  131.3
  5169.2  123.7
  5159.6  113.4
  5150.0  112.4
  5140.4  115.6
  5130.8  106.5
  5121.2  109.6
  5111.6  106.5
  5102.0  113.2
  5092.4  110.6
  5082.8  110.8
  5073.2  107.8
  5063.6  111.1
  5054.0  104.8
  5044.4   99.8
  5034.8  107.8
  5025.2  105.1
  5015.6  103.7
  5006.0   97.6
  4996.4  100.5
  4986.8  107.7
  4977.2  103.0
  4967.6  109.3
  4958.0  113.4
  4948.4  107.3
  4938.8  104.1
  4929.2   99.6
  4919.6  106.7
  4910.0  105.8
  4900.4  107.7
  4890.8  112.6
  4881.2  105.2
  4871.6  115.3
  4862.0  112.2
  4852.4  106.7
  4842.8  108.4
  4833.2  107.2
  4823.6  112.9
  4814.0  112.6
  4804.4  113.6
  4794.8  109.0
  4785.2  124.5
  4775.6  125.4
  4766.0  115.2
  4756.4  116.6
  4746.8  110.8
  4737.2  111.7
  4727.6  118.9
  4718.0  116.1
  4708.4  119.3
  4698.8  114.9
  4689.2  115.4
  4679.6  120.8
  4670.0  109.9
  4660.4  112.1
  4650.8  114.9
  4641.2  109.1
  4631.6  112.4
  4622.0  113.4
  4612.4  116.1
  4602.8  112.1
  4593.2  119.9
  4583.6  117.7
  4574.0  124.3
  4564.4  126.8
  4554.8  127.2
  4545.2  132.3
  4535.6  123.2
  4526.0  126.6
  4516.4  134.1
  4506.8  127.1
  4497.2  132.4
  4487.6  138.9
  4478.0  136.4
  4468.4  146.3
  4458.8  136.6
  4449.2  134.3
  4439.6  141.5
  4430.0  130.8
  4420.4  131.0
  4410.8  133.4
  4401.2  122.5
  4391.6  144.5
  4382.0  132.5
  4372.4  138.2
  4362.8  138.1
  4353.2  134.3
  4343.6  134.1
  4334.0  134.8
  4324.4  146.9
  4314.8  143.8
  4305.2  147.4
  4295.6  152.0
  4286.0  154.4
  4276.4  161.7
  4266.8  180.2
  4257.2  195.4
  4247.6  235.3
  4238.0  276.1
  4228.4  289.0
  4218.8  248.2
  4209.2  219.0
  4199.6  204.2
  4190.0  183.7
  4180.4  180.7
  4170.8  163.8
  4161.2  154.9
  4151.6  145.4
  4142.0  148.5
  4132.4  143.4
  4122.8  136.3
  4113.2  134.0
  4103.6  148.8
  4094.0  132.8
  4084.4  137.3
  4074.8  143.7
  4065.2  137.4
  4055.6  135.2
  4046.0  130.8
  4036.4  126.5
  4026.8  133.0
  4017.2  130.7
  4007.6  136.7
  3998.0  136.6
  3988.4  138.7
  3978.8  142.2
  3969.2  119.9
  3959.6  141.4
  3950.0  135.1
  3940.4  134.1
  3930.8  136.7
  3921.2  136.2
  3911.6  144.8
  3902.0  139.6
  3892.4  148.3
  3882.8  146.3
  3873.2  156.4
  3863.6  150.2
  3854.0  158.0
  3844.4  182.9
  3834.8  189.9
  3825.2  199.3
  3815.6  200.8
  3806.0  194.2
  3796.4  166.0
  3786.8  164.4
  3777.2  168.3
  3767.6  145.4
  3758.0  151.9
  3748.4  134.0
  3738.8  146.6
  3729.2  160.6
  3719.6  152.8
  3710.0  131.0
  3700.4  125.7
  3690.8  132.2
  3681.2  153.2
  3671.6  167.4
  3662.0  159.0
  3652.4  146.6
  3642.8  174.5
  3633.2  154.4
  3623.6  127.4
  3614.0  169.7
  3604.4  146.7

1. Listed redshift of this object 1.74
